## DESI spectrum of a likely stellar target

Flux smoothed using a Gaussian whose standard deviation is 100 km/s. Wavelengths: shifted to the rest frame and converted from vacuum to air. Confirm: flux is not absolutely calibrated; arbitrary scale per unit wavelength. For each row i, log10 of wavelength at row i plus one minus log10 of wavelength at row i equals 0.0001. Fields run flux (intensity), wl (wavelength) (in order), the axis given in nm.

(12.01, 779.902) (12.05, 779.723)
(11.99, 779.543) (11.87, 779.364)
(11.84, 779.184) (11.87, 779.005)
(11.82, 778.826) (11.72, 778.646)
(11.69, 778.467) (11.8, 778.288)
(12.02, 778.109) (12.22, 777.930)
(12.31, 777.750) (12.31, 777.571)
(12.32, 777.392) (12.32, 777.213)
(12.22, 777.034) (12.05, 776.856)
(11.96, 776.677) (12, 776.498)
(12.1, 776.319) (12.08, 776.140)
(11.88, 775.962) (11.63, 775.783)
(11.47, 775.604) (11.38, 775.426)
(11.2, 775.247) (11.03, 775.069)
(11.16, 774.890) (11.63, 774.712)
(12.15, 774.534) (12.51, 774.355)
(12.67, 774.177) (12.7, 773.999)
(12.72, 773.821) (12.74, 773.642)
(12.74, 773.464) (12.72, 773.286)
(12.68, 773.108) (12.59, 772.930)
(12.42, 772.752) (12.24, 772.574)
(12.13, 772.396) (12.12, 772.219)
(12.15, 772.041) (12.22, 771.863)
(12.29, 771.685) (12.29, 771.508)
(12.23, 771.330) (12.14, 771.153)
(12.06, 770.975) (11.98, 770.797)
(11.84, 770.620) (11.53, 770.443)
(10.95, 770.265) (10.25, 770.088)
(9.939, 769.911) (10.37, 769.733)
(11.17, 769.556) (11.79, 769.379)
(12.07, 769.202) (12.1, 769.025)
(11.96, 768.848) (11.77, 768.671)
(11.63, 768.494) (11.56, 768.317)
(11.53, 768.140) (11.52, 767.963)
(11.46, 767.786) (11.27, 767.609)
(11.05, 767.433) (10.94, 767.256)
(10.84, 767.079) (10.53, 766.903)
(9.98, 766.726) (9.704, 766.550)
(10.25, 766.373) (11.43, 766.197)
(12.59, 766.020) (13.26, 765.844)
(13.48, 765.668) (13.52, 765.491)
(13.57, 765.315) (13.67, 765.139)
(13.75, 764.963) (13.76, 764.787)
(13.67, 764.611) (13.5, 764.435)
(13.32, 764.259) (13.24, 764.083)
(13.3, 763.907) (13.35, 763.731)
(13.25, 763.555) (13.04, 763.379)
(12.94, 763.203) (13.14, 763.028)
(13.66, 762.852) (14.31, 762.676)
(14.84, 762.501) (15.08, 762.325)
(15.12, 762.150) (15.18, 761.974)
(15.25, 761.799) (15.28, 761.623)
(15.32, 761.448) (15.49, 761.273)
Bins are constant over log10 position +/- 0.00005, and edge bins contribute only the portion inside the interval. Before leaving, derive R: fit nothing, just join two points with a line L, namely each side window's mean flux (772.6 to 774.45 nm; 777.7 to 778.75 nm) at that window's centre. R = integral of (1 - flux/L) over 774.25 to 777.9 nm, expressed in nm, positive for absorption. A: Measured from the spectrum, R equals 0.11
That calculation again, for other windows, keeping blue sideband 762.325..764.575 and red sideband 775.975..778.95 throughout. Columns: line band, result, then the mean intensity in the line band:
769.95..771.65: 0.15 nm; 11.7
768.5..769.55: 0.09 nm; 11.9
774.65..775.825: 0.09 nm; 11.3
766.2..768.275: 0.36 nm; 10.9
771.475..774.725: 0.02 nm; 12.4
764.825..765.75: -0.02 nm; 13.6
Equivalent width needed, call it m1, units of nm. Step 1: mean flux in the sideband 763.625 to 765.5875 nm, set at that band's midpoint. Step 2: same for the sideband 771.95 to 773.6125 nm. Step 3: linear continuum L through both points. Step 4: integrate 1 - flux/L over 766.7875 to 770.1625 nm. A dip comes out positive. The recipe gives 0.46 nm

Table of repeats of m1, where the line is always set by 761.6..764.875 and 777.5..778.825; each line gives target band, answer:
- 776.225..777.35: 0.00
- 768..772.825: 0.47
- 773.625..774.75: 0.00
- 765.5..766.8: 0.18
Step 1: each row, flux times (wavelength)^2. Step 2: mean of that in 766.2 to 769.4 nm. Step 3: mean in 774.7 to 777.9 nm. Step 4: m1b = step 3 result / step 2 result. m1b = 1.08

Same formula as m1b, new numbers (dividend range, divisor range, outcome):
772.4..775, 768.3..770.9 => 1.10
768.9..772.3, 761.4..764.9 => 0.85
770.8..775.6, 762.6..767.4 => 0.98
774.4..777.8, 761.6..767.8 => 0.94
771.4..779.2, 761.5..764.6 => 0.89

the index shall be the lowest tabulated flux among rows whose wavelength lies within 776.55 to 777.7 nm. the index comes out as 11.96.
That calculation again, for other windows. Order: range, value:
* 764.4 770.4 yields 9.704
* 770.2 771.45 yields 10.95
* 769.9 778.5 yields 9.939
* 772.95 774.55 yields 12.15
